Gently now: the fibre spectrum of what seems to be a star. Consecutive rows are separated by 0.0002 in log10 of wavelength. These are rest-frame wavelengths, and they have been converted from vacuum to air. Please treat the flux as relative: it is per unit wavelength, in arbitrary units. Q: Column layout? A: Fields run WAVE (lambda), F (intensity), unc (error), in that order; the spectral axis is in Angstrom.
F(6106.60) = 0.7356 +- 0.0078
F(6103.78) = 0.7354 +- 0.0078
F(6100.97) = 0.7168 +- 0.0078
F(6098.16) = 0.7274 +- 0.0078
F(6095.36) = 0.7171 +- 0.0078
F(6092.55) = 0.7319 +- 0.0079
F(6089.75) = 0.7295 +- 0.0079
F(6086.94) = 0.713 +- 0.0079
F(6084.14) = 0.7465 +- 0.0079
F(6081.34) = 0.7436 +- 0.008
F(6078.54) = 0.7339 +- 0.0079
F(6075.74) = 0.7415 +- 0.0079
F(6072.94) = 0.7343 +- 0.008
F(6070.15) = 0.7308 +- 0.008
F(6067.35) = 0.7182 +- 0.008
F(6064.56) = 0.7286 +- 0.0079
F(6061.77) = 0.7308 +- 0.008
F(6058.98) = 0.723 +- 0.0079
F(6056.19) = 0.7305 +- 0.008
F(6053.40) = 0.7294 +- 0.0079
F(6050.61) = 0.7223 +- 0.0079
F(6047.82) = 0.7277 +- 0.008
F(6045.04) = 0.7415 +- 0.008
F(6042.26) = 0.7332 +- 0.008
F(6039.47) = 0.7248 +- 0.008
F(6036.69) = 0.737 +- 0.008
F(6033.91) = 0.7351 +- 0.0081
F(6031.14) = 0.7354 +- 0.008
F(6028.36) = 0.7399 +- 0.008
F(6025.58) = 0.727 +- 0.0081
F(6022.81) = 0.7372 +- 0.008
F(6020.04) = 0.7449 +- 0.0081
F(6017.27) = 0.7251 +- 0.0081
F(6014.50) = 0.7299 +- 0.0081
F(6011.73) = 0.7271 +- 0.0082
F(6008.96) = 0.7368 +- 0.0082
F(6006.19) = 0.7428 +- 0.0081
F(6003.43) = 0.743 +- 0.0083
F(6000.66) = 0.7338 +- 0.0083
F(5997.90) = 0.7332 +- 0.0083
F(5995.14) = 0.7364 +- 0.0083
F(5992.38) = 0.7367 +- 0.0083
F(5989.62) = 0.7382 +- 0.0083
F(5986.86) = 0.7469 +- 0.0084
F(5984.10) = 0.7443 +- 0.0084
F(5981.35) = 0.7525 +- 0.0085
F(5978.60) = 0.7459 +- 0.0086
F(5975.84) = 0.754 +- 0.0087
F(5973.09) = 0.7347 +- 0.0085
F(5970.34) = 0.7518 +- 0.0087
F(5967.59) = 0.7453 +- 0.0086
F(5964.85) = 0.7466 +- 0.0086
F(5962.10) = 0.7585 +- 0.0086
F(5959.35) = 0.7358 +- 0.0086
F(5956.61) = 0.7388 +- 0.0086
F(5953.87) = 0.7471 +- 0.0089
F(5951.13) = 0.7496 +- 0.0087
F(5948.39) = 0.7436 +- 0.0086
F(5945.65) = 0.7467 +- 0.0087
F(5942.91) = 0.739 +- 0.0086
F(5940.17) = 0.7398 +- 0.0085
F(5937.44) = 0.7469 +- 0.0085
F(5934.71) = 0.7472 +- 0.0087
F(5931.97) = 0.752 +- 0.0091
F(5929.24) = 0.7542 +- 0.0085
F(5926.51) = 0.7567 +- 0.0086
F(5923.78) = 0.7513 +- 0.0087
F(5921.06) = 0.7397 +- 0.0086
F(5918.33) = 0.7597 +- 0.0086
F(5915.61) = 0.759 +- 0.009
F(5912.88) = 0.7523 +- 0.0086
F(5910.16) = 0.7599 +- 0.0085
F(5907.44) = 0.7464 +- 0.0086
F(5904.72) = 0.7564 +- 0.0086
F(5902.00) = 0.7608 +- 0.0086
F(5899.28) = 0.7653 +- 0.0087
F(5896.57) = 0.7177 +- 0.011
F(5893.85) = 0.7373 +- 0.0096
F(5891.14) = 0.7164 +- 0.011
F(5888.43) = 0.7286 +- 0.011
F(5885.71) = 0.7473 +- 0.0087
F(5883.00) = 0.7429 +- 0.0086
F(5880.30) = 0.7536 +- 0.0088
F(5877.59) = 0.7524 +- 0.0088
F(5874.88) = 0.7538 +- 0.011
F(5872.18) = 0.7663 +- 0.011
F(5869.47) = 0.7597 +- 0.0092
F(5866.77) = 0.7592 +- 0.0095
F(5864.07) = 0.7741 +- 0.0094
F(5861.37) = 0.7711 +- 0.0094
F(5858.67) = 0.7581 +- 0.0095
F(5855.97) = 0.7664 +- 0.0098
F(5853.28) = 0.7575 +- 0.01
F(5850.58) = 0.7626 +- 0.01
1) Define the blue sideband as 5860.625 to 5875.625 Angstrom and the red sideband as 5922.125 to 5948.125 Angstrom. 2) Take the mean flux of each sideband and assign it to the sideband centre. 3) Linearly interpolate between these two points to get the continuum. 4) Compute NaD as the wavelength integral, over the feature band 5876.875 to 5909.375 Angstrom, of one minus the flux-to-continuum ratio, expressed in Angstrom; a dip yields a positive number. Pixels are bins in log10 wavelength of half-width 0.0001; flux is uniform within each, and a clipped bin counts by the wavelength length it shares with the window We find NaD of 0.6 Angstrom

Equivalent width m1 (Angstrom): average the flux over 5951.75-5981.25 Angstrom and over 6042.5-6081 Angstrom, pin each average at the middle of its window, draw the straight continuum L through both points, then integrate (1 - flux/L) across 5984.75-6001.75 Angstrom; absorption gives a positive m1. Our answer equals 0.1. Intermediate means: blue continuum 0.746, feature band 0.738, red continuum 0.731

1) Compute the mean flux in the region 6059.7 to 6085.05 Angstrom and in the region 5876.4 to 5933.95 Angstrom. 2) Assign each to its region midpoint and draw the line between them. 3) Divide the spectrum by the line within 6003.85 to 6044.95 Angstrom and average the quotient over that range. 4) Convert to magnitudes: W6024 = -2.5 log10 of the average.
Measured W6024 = 0.01 mag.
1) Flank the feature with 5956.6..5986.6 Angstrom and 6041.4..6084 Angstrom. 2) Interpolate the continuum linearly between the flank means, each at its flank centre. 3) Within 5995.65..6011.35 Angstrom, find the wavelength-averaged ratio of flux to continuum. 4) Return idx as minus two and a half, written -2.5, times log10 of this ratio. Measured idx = 0.01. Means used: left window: 0.747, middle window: 0.737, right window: 0.732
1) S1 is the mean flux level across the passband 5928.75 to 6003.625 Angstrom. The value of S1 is 0.744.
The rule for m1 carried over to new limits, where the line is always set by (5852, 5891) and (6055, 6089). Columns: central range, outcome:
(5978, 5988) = -0.1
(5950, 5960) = 0.0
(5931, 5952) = 0.0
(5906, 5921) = -0.1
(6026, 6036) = 0.0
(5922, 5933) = -0.1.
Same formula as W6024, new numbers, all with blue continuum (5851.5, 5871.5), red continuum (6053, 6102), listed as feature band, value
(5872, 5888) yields 0.01 mag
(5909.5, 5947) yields 0.00 mag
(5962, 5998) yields 0.00 mag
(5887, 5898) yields 0.05 mag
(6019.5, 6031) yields 0.00 mag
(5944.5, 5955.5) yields 0.00 mag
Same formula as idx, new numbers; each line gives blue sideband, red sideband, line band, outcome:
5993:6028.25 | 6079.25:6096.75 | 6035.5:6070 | 0.006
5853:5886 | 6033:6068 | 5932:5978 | 0.000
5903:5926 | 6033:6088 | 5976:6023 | 0.002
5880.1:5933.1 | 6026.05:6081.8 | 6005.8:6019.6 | 0.006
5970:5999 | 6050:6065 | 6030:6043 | -0.002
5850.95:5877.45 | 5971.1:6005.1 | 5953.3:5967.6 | 0.001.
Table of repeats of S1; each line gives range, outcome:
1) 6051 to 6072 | 0.727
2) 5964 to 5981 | 0.747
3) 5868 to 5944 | 0.749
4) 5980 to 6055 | 0.736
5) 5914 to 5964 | 0.748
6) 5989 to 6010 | 0.738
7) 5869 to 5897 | 0.743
